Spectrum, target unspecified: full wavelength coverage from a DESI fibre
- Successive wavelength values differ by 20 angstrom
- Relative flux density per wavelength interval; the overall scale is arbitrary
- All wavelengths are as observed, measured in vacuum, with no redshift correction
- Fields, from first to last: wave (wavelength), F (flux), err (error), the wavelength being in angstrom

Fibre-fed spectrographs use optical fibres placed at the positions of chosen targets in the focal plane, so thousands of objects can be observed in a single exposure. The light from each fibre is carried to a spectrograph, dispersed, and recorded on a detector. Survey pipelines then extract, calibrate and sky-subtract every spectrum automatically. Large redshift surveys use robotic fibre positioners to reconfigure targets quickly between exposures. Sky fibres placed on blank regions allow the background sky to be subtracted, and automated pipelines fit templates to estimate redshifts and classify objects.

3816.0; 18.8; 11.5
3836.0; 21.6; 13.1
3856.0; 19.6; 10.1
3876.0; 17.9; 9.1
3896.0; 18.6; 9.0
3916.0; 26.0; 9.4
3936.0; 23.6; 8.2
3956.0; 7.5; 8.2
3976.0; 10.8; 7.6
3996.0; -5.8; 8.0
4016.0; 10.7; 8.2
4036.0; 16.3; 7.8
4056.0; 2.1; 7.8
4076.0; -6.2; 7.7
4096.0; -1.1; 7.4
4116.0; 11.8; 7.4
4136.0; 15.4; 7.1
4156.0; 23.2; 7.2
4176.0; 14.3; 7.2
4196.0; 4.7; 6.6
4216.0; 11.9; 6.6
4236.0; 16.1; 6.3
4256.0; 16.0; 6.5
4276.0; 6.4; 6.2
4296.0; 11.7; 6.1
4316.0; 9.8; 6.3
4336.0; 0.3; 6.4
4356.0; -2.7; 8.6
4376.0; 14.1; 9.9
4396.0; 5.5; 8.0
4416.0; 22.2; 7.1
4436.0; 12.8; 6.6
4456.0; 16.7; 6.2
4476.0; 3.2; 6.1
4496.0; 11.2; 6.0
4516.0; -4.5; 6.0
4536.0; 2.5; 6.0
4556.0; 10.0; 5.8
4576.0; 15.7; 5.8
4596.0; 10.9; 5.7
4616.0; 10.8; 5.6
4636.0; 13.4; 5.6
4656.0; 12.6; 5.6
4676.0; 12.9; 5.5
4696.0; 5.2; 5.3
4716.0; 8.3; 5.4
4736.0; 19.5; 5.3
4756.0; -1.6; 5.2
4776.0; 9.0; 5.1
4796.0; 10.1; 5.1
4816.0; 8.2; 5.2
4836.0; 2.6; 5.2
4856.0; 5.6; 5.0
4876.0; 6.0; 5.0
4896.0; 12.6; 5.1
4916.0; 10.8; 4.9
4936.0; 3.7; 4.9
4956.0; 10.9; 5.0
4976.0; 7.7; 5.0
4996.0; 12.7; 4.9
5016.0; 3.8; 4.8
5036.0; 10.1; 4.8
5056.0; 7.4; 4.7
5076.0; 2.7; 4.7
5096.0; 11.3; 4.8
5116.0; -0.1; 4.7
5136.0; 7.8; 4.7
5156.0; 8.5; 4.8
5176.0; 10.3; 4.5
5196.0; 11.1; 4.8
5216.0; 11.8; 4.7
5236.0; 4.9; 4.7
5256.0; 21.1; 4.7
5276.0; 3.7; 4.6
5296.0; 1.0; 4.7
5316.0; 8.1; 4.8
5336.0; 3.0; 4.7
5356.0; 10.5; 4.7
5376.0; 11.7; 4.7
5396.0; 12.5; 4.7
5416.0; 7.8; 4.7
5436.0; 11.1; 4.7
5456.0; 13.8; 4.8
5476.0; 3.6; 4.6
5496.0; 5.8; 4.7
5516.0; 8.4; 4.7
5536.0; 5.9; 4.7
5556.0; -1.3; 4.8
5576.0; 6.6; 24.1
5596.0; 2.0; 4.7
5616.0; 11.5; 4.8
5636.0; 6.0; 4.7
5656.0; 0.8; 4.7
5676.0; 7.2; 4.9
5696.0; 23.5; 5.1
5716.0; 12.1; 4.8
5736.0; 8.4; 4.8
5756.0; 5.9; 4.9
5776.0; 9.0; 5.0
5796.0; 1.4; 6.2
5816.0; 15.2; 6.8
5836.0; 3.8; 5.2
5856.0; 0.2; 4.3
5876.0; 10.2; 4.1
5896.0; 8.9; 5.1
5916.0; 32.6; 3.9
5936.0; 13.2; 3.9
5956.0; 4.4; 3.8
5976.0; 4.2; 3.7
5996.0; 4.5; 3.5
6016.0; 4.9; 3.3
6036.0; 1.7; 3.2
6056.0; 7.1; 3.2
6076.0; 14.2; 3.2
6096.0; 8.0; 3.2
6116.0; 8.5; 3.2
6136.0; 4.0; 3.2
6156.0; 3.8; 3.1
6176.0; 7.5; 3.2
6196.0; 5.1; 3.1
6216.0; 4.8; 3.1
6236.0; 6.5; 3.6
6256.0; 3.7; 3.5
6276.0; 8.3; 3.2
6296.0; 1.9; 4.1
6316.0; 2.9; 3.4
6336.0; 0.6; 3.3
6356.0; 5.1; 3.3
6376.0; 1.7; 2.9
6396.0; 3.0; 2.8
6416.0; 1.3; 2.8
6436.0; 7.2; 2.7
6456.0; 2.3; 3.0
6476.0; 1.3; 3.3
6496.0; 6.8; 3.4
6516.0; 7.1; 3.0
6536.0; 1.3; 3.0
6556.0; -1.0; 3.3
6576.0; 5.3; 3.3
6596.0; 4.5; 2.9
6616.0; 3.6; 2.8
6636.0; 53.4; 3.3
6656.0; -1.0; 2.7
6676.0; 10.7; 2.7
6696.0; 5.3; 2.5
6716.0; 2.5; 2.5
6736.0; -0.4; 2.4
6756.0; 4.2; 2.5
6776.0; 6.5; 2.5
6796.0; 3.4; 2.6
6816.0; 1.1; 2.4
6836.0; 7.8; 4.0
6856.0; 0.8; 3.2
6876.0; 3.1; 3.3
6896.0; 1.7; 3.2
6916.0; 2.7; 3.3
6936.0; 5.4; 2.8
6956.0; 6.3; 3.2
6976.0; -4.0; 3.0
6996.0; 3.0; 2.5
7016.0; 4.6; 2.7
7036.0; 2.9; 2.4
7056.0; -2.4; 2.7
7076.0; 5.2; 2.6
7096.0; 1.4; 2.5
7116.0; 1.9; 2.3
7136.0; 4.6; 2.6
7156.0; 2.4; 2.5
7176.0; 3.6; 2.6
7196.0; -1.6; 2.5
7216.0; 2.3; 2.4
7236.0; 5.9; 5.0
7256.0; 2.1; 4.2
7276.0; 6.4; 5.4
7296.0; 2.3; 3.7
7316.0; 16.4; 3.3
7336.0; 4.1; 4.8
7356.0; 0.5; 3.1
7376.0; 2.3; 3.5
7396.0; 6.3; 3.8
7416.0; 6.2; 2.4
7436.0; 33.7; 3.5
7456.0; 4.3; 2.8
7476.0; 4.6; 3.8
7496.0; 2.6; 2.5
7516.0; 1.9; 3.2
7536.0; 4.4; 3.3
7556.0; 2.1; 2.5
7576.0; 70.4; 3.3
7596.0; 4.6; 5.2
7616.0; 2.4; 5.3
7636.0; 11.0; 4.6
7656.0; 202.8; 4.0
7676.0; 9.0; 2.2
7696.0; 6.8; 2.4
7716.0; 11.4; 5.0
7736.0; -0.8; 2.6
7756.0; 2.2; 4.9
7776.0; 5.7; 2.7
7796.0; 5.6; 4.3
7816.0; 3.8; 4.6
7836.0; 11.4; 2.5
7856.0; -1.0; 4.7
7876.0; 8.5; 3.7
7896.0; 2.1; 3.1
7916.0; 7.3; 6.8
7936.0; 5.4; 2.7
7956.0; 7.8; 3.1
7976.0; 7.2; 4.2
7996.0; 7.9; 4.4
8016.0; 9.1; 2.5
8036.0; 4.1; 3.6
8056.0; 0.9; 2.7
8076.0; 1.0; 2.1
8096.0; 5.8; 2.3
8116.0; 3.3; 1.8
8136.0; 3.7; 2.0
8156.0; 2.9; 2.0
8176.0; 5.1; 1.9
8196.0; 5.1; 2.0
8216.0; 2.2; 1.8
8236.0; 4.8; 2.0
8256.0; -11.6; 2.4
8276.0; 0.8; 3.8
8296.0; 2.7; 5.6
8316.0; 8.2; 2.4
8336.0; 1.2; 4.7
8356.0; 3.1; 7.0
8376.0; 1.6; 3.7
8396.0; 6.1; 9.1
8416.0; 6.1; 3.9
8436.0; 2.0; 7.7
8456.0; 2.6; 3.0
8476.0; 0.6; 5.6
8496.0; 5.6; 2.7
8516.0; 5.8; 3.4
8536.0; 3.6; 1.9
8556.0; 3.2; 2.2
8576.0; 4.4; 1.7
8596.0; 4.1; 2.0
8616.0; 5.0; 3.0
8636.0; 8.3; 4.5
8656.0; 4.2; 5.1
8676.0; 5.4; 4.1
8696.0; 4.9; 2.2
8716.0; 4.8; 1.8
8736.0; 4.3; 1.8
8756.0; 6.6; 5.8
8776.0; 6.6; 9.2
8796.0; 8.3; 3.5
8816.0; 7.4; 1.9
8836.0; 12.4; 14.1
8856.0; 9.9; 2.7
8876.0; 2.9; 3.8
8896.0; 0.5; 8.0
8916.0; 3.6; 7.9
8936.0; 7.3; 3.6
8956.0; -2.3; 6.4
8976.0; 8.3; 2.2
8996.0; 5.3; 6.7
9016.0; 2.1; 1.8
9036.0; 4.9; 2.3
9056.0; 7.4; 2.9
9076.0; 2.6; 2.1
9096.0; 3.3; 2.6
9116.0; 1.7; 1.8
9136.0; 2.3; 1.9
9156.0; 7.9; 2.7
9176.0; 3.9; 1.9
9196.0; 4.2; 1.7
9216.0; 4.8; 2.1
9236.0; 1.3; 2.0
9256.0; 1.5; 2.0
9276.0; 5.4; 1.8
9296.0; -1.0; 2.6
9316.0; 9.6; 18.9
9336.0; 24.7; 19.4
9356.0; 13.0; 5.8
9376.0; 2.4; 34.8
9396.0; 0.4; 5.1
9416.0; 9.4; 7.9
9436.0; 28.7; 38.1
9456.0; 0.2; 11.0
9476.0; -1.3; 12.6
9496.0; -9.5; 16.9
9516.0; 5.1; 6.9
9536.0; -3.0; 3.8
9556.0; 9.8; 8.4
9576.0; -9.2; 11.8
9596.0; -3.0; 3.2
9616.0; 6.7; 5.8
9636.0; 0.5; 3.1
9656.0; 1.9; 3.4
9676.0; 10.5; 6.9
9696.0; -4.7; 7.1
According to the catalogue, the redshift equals 0.528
